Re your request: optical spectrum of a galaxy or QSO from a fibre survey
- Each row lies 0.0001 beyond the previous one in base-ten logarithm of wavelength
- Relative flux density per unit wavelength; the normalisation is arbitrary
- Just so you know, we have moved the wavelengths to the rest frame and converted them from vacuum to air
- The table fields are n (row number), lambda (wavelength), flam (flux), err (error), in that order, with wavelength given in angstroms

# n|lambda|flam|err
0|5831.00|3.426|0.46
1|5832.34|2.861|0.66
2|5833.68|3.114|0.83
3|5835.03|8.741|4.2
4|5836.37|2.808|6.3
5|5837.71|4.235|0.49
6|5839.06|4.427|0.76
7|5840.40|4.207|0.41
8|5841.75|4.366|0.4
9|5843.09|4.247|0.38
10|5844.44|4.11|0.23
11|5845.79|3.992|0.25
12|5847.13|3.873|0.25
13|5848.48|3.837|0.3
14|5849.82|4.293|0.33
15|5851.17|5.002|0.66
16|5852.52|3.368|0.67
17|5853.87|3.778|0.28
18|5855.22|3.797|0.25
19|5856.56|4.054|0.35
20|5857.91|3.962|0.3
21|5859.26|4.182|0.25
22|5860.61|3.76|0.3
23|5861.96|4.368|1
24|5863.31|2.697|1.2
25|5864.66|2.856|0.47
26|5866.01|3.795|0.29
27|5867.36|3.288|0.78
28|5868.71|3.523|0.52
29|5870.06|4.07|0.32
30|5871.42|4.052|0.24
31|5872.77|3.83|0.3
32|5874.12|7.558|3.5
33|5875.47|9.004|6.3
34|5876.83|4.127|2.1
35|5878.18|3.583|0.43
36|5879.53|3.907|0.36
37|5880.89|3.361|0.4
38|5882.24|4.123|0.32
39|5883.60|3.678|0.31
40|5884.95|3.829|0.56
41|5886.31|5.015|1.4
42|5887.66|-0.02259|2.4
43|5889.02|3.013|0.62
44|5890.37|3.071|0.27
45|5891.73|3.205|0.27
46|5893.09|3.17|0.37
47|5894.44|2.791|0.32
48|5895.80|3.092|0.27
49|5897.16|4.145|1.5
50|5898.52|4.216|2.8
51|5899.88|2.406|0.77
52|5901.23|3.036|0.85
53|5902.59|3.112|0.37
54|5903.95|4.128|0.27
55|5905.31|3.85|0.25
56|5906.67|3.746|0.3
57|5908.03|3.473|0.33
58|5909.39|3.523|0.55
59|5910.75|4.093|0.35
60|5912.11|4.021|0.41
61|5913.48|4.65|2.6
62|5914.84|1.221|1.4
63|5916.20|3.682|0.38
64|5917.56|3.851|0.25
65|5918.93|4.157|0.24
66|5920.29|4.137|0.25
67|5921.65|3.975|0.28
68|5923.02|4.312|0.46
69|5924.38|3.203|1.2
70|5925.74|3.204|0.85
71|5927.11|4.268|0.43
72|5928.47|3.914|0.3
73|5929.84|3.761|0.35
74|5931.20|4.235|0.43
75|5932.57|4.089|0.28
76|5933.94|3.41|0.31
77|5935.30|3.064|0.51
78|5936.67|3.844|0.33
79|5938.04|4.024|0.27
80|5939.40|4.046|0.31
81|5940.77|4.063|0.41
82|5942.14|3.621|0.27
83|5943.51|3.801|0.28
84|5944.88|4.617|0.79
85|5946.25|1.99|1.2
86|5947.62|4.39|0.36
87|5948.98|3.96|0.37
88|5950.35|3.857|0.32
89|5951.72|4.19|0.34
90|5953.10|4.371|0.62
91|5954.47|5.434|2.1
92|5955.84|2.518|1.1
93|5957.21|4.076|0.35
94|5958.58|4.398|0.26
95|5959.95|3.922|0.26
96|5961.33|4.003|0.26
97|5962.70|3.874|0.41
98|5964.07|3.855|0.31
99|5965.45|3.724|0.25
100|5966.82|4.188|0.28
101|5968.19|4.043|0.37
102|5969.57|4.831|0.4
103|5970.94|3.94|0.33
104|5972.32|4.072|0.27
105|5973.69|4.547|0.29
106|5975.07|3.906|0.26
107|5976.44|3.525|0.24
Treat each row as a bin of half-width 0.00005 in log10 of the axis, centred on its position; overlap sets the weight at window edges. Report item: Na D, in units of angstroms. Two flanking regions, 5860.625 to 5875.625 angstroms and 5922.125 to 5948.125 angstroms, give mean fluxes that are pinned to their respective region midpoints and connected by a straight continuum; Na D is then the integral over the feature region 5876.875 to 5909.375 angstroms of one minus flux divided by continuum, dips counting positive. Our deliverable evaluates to 5.4 angstroms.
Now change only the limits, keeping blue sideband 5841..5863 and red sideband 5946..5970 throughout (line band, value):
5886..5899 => 3.0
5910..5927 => 1.2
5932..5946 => 0.7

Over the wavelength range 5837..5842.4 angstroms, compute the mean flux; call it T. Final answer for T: 4.3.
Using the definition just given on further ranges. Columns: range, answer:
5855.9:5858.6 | 4.01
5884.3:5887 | 4.4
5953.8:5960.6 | 4.07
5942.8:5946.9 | 3.48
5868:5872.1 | 3.87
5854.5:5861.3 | 3.95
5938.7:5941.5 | 4.05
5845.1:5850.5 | 4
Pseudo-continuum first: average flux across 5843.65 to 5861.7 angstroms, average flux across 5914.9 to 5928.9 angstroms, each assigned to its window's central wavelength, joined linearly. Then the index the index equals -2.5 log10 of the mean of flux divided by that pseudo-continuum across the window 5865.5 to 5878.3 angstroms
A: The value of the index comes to -0.20 mag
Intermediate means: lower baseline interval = 4.01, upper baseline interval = 3.75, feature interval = 4.74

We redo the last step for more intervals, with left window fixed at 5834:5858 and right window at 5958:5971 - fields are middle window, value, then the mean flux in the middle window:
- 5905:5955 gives 0.08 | 3.83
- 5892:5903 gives 0.28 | 3.25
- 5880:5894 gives 0.28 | 3.25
